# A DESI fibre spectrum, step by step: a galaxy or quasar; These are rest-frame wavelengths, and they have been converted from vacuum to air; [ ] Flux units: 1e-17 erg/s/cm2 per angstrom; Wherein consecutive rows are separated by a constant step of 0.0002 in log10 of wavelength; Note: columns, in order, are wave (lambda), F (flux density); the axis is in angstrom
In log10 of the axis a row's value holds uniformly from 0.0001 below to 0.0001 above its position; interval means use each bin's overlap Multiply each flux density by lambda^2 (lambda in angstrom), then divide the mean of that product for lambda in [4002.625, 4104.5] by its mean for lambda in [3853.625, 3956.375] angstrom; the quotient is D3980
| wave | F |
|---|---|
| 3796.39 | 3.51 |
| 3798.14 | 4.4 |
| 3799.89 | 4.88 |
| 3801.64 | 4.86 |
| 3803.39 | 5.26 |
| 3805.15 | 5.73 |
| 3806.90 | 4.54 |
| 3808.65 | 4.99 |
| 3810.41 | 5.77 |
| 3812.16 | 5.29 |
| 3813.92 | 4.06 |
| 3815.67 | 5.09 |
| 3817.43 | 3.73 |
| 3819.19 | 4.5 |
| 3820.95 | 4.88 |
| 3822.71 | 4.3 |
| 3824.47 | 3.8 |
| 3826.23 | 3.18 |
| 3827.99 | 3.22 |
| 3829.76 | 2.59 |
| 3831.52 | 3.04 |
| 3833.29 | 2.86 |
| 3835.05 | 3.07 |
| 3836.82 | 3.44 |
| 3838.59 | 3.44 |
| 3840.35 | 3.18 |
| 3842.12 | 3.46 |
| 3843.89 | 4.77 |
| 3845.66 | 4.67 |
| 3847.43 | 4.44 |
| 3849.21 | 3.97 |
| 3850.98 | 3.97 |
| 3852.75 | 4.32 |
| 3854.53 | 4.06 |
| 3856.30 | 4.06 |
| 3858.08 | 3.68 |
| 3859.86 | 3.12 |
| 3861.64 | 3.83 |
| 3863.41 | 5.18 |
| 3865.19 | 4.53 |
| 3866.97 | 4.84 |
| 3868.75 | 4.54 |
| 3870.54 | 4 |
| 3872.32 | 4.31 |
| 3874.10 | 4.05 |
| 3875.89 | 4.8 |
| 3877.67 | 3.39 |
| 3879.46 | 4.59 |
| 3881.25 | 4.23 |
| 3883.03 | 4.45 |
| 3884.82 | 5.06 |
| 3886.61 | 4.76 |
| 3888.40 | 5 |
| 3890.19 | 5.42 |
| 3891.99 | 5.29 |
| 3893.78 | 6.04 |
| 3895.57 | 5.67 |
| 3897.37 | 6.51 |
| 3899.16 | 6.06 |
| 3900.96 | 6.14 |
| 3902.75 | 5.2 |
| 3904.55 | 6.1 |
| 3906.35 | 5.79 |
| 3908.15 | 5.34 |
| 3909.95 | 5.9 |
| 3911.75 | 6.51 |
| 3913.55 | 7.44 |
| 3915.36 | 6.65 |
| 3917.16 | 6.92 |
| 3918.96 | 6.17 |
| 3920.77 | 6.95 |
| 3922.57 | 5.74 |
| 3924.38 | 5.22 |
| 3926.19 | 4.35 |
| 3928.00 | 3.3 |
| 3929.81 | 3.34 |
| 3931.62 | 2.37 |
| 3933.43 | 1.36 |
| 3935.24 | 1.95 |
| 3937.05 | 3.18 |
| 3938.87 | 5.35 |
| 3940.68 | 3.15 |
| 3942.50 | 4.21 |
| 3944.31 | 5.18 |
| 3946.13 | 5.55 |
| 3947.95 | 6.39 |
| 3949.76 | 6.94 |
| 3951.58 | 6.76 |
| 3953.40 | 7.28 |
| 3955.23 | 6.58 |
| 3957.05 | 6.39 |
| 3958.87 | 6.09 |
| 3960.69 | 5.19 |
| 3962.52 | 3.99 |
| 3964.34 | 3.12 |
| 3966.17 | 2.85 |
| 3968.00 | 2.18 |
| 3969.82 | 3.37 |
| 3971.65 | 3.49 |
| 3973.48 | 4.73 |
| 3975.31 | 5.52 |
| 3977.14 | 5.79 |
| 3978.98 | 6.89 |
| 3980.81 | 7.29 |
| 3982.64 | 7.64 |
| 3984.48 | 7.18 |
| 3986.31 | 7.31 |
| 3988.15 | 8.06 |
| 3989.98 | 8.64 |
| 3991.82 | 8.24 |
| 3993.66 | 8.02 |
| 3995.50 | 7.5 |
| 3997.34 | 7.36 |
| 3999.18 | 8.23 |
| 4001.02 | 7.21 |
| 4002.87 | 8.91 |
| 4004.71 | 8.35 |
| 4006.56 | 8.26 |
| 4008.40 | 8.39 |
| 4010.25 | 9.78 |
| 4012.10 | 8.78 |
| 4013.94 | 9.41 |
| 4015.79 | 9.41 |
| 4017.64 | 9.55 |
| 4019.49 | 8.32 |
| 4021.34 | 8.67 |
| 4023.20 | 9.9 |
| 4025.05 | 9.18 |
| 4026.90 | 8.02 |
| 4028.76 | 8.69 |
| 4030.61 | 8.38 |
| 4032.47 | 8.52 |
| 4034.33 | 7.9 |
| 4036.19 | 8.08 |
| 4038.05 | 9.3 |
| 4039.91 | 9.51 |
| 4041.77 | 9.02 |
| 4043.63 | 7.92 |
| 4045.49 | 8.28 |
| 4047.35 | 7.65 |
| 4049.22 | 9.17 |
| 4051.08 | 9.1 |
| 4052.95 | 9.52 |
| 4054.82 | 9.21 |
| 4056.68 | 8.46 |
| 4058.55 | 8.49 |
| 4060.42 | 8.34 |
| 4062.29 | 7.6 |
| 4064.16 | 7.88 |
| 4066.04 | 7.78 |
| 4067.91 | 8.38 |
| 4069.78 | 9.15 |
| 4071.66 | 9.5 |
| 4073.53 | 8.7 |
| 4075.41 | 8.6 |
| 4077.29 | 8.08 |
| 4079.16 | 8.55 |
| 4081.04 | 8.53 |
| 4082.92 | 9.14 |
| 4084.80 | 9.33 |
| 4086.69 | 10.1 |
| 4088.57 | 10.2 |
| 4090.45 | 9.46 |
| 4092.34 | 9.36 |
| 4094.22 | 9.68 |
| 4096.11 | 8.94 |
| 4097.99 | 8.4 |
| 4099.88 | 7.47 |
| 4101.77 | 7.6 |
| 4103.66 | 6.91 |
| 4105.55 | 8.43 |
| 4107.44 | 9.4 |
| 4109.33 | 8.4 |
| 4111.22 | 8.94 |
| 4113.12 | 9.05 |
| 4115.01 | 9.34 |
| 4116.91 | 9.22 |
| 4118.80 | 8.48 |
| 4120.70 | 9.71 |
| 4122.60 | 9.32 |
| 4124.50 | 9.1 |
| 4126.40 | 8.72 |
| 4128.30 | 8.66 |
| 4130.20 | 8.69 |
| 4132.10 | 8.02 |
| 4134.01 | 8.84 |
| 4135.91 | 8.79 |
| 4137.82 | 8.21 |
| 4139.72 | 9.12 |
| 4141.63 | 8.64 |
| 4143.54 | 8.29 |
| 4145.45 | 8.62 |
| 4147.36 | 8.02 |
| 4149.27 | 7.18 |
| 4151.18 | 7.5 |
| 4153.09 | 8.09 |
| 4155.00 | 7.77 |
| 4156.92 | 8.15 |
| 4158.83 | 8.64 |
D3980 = 1.88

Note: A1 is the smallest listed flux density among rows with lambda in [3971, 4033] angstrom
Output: 3.49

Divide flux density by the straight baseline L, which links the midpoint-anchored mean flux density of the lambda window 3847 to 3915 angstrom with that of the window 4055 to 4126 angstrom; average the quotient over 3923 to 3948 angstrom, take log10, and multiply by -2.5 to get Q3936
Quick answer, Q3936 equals 0.46 mag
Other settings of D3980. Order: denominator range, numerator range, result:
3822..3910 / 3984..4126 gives 2.15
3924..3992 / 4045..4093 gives 1.80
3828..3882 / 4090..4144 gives 2.53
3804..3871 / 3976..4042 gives 2.21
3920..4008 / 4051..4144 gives 1.63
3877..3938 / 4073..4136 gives 1.92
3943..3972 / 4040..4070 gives 1.75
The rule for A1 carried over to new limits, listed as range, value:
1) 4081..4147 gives 6.91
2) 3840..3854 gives 3.18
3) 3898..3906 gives 5.2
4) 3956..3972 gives 2.18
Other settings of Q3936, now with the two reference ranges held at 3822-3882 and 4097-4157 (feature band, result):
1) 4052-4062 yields -0.19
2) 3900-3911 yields -0.20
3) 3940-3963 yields -0.03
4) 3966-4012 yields -0.12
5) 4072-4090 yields -0.17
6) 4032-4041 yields -0.24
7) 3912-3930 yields -0.14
